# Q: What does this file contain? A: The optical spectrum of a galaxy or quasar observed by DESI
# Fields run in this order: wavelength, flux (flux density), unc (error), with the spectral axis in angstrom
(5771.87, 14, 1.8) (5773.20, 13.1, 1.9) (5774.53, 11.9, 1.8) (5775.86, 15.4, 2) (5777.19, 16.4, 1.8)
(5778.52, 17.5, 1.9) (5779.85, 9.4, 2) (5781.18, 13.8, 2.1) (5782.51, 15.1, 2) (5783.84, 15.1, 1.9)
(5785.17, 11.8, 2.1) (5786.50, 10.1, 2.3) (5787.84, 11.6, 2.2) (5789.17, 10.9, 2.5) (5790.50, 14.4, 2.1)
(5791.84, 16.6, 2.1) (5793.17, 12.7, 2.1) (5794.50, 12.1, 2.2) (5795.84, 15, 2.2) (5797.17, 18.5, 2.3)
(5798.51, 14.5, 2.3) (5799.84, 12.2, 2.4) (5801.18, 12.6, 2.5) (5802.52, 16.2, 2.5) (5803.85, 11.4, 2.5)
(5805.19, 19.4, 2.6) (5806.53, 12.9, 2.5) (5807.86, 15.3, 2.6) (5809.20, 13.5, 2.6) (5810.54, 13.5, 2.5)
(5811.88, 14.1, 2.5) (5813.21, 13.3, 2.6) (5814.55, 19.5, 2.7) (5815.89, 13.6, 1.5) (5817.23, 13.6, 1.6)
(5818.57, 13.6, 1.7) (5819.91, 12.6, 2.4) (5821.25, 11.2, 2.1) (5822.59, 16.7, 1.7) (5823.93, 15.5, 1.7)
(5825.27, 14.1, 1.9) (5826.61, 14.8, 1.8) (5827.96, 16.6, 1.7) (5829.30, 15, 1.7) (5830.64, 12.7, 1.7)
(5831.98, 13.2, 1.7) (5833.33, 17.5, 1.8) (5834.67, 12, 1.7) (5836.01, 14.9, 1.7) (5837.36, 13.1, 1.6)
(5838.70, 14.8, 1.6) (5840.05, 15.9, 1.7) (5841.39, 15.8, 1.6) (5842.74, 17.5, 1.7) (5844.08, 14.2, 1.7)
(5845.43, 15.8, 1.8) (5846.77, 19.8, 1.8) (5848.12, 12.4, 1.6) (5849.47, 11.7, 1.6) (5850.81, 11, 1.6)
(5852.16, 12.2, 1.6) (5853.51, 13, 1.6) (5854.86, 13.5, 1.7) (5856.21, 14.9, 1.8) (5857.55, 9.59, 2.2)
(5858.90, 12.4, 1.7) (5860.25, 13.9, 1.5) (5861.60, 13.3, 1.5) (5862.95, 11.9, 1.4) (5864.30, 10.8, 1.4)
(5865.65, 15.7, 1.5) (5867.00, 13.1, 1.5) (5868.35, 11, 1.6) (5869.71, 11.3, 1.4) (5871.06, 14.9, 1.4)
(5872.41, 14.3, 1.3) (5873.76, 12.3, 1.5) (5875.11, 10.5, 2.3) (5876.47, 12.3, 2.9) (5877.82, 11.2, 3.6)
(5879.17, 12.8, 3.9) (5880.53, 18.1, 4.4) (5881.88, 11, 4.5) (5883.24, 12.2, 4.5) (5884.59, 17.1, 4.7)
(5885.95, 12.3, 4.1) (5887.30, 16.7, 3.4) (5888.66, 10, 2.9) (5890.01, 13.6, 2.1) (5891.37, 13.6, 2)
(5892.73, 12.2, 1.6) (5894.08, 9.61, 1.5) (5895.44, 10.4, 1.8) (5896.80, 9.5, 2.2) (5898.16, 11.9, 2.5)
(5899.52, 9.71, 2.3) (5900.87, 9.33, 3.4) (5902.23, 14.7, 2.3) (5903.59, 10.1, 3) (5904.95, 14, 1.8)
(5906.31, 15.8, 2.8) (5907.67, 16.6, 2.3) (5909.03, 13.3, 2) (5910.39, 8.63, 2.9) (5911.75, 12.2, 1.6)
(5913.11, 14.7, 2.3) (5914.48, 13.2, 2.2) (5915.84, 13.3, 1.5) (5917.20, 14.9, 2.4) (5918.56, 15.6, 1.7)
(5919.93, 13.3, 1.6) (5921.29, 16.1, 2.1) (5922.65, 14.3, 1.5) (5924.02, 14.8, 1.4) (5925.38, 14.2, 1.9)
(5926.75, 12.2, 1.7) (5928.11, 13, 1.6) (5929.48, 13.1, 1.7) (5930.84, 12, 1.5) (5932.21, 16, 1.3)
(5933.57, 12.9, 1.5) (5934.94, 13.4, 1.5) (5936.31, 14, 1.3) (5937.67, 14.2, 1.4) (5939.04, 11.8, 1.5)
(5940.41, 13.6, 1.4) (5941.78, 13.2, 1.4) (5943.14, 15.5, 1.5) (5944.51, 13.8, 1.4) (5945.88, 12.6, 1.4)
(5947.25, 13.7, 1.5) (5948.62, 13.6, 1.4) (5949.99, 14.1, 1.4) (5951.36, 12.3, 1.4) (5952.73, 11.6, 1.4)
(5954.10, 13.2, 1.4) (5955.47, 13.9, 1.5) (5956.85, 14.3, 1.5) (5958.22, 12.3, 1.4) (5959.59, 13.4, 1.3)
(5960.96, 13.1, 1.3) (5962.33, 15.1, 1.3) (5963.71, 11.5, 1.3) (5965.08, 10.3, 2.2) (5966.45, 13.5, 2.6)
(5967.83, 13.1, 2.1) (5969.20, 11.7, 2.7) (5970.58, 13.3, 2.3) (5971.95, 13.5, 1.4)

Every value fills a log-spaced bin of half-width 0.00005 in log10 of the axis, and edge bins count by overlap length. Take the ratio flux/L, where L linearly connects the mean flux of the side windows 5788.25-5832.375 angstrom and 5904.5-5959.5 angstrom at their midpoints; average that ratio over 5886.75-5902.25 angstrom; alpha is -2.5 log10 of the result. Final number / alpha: 0.191 mag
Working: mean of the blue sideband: 14.3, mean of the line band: 11.6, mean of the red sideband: 13.6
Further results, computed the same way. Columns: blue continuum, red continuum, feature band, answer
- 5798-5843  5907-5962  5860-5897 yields 0.10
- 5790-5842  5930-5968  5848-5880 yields 0.12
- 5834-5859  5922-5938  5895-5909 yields 0.12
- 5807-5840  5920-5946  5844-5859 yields 0.07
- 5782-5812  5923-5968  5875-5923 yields 0.05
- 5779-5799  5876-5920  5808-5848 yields -0.12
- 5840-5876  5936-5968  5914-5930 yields -0.06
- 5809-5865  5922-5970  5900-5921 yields 0.02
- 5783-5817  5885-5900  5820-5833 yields -0.08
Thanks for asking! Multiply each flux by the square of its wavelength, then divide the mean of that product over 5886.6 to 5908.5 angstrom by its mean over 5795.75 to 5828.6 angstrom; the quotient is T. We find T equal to 0.9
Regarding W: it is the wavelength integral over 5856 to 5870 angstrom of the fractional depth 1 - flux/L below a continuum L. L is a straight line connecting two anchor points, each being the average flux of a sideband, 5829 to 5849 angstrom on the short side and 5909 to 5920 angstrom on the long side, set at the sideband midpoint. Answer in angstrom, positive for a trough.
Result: 1.9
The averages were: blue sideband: 14.9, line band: 12.5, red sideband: 13.2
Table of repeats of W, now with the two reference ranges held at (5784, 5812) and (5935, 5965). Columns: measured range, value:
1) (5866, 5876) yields 0.7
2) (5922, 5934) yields -0.2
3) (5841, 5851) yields -0.9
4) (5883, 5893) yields 0.0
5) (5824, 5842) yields -1.3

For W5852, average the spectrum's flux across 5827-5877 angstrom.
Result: 13.6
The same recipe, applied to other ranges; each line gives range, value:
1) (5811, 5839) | 14.4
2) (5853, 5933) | 13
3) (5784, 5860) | 14.1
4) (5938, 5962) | 13.3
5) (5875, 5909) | 12.7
